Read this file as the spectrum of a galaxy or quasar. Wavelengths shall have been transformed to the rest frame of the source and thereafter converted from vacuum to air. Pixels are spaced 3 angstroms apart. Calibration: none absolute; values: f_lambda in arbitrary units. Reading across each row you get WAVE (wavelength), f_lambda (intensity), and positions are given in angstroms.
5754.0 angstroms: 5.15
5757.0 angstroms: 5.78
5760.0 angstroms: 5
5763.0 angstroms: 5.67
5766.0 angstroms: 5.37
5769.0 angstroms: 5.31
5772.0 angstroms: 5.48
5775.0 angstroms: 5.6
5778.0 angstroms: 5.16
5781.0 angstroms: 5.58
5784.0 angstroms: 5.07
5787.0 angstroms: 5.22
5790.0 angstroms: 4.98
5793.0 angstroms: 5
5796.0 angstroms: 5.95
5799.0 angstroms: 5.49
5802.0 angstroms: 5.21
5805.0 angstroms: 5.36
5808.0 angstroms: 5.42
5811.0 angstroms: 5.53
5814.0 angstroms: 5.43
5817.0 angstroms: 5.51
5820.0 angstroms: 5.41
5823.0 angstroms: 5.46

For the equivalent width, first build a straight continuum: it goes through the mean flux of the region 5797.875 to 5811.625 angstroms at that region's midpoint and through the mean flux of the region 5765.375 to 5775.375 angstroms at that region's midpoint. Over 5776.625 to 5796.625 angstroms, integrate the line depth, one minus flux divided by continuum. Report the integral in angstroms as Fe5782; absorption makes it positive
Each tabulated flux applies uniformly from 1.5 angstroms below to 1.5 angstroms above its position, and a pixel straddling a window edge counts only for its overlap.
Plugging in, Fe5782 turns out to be 0.6 angstroms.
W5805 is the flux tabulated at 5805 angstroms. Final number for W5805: 5.36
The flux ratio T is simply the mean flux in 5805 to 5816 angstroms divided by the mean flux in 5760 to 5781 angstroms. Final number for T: 1.01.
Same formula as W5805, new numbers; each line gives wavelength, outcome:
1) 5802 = 5.21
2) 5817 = 5.51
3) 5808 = 5.42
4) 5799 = 5.49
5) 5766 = 5.37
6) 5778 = 5.16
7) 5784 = 5.07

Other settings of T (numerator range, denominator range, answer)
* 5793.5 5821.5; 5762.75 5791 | 1.02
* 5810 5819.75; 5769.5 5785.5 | 1.02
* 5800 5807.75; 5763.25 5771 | 0.98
